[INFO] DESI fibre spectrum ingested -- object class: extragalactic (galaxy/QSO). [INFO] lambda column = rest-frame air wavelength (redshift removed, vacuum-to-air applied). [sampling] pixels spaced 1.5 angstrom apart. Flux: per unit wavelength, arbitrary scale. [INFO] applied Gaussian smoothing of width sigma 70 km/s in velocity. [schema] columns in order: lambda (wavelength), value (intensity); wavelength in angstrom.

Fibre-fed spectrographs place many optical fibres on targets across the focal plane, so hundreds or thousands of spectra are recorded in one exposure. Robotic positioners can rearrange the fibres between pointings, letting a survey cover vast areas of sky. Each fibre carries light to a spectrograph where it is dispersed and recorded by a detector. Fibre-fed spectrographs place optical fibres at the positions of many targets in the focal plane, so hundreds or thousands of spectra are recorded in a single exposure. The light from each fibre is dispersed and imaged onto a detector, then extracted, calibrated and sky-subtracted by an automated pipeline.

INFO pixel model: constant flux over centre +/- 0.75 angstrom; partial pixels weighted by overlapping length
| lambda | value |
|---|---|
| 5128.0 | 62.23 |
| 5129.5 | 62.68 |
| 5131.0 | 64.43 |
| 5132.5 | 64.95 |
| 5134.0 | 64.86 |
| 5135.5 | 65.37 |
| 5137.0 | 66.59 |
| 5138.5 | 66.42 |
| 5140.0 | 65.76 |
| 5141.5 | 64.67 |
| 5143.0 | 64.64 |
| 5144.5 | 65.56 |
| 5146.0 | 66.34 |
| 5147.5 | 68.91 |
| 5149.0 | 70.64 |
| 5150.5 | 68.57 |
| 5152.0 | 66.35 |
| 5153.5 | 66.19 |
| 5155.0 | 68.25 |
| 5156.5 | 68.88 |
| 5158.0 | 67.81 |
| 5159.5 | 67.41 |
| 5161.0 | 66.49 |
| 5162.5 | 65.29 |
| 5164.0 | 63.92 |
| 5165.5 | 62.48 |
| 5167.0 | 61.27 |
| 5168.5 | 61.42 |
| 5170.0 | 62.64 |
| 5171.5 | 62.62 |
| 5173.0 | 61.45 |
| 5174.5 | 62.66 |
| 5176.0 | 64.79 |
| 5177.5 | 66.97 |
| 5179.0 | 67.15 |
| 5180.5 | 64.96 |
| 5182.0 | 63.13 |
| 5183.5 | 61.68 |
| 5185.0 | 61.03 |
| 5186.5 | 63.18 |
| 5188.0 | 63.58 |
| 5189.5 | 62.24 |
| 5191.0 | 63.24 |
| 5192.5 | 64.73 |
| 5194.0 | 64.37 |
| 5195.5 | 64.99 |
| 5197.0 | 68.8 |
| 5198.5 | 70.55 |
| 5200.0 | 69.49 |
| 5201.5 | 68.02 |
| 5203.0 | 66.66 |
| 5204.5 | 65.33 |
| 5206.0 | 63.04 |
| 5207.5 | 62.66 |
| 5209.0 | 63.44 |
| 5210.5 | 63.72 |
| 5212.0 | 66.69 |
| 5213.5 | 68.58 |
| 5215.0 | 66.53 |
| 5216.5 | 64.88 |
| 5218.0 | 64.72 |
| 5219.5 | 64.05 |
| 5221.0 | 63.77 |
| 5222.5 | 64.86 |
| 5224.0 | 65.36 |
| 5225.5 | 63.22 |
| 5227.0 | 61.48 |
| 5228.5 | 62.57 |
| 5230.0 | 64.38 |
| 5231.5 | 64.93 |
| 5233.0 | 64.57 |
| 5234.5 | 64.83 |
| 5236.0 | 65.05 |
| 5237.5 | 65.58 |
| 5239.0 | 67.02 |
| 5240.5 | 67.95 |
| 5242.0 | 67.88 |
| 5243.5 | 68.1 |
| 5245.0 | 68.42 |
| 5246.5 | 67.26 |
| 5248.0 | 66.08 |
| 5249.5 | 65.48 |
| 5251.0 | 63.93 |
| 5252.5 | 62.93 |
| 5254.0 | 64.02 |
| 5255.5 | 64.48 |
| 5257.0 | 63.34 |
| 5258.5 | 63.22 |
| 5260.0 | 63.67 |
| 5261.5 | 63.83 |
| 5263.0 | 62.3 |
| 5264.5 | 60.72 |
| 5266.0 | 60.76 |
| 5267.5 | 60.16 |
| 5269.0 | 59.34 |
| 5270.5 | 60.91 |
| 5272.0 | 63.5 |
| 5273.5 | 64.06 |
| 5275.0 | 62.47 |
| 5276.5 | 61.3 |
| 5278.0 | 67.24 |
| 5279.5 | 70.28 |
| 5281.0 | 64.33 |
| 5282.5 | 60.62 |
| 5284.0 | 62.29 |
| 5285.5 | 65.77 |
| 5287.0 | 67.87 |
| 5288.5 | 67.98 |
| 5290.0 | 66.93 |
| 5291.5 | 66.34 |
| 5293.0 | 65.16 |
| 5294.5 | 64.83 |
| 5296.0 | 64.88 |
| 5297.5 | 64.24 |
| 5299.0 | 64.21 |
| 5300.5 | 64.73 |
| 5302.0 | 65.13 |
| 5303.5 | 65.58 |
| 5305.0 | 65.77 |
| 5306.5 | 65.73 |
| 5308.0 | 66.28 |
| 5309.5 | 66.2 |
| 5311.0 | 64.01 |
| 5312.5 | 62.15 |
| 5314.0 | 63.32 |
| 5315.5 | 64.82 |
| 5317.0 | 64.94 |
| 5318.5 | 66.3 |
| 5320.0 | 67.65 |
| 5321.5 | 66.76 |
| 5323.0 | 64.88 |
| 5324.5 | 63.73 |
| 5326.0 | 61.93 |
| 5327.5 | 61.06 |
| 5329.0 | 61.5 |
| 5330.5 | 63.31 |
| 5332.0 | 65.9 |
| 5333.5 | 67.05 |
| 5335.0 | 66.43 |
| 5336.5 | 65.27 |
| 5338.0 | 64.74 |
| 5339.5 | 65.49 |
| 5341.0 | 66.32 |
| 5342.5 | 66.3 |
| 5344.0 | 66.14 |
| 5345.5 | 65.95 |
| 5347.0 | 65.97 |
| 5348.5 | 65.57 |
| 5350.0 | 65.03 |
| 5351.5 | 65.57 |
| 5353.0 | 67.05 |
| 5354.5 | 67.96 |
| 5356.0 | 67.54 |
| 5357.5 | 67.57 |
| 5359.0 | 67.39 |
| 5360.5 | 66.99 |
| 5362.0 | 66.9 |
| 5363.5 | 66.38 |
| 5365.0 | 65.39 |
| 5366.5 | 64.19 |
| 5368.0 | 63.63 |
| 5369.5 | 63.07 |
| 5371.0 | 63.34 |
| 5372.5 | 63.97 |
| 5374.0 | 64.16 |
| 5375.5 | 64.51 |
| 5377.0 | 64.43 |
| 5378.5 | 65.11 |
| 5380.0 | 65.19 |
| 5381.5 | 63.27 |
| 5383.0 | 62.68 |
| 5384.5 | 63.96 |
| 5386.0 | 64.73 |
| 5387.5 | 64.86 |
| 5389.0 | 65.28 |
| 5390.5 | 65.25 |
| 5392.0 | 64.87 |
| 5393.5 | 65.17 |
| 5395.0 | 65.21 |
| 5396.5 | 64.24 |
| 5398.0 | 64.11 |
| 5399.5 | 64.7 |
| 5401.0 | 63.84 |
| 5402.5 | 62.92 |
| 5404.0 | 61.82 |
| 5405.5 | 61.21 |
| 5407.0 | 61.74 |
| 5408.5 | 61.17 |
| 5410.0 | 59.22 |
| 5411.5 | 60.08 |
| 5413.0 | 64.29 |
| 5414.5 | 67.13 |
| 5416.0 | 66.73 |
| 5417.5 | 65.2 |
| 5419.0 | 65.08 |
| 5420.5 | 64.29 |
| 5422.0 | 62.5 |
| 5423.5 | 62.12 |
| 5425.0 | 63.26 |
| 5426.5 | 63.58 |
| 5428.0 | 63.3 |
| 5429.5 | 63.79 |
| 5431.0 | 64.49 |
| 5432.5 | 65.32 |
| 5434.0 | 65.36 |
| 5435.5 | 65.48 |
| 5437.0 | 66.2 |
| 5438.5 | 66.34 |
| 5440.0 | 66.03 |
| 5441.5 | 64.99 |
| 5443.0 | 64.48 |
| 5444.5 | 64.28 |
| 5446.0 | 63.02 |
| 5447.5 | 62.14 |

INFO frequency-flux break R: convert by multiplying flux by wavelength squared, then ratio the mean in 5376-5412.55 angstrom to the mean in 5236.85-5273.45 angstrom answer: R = 1.04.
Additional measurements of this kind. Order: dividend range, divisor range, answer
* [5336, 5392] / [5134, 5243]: 1.07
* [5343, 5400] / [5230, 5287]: 1.06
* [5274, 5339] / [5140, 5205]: 1.05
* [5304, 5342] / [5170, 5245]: 1.04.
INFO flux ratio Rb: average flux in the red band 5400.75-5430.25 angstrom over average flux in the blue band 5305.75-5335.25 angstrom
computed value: 0.98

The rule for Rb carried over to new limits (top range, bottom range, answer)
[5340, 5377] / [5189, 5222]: 1.00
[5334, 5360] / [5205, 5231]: 1.03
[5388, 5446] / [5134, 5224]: 0.98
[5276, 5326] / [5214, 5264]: 1.00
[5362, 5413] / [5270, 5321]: 0.98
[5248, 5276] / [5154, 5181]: 0.97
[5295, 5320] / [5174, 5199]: 1.01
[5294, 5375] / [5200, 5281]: 1.01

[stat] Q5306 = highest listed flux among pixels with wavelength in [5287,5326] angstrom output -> 67.98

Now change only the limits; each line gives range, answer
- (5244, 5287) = 70.28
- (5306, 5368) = 67.96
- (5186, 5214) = 70.55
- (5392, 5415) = 67.13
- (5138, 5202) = 70.64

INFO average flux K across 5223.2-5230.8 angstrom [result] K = 63.4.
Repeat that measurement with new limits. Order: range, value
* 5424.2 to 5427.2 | 63.4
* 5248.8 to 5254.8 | 64.1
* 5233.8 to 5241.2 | 66.1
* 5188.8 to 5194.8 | 63.7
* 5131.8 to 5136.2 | 65.1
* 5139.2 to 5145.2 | 65.2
